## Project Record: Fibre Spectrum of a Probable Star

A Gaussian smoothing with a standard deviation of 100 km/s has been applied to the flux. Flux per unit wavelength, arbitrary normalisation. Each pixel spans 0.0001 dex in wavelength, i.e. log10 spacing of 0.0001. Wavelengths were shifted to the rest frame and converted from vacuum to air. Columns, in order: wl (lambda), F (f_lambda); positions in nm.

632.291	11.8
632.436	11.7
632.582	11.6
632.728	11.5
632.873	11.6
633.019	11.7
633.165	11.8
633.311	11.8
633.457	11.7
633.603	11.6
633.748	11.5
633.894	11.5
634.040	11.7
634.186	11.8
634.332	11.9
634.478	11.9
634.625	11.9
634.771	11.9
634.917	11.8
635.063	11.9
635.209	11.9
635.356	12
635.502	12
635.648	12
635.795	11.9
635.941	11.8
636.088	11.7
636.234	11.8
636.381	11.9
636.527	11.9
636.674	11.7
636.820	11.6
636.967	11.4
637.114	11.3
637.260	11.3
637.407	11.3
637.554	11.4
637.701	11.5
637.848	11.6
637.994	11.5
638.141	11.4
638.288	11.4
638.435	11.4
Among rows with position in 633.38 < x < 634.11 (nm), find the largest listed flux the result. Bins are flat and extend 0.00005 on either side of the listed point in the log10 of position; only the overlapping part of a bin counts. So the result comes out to 11.7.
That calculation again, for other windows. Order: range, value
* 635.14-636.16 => 12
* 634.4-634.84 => 11.9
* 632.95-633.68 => 11.8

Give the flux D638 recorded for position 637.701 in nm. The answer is 11.5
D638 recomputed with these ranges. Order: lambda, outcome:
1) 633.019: 11.7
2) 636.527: 11.9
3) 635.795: 11.9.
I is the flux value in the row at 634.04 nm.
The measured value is 11.7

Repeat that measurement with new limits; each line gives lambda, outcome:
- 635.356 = 12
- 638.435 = 11.4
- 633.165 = 11.8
